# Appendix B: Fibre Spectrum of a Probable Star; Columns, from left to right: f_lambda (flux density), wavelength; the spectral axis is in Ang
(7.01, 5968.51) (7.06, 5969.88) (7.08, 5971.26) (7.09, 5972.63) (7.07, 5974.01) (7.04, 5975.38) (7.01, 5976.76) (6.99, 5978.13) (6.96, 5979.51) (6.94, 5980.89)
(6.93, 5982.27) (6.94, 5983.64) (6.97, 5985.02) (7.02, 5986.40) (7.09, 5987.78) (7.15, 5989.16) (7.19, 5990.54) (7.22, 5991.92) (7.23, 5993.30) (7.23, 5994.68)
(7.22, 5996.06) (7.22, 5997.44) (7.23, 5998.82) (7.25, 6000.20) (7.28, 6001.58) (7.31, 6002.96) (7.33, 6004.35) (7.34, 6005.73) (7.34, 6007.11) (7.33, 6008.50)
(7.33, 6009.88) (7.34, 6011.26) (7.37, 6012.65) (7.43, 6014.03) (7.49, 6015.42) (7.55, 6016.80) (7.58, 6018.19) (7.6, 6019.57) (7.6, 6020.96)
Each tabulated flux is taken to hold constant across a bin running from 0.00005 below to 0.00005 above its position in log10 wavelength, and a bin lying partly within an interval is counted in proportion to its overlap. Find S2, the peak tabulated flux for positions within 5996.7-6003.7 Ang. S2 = 7.31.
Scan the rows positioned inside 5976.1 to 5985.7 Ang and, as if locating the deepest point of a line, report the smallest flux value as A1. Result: 6.93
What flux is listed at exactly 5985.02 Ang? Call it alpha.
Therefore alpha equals 6.97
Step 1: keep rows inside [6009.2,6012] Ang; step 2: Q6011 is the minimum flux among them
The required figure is 7.33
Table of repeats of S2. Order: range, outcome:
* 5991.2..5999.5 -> 7.23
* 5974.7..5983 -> 7.04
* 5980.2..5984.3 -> 6.94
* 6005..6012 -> 7.34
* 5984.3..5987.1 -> 7.02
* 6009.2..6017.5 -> 7.55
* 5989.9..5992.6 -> 7.22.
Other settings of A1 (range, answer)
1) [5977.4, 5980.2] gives 6.96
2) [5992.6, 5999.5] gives 7.22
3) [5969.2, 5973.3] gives 7.06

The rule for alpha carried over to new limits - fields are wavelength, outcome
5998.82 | 7.23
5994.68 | 7.23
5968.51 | 7.01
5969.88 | 7.06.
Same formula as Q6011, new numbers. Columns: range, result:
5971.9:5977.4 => 7.01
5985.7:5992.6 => 7.02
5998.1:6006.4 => 7.23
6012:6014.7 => 7.37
